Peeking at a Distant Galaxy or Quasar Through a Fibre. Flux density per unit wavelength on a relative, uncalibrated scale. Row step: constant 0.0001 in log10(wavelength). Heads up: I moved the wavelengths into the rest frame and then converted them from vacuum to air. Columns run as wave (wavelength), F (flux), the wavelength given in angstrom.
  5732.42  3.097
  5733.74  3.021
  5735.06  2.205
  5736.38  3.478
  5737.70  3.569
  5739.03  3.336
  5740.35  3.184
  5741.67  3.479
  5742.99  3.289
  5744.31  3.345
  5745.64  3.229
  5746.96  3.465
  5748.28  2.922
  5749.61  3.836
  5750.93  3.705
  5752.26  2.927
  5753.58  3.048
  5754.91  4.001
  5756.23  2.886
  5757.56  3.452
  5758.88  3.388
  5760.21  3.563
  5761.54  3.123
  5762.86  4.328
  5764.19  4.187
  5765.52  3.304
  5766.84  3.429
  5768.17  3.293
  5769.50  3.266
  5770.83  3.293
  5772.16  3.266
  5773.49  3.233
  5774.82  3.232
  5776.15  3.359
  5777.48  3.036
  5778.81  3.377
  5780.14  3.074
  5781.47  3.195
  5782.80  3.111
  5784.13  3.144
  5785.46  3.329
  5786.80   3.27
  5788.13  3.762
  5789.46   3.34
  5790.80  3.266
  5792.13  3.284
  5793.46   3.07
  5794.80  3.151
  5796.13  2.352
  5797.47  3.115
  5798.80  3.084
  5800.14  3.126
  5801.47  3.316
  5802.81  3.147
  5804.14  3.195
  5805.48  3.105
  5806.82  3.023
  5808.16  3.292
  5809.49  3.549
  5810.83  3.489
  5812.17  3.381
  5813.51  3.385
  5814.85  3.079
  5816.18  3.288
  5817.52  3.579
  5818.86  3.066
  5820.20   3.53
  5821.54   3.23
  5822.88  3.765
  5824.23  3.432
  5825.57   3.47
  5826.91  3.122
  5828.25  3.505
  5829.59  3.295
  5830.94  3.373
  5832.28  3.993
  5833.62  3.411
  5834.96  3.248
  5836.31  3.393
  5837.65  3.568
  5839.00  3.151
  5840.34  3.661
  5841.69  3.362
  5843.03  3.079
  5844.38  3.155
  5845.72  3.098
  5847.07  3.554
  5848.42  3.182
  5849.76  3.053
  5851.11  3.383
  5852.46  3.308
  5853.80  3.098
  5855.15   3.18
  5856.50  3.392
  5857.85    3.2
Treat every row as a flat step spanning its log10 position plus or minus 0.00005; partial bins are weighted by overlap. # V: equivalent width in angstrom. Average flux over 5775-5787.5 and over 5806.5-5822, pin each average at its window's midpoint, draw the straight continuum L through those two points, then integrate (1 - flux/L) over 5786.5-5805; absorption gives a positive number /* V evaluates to 0.5 angstrom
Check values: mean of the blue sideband 3.21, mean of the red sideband 3.33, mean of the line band 3.18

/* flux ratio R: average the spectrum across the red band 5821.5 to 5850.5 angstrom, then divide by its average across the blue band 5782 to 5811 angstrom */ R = 1.1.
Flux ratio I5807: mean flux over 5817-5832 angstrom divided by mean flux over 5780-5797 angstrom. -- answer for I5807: 1.07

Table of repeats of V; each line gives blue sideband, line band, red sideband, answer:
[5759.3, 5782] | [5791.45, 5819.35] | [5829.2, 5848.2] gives 1.5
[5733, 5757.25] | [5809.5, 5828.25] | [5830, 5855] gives -0.4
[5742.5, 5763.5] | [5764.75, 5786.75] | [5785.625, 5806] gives 0.2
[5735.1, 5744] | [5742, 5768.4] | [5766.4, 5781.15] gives -1.3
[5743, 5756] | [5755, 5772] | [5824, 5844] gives -0.5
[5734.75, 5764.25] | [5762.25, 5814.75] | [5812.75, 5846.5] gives 1.5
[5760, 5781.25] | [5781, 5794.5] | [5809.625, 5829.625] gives 0.4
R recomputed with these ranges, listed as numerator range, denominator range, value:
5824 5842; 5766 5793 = 1.05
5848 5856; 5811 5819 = 0.96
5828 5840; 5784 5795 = 1.04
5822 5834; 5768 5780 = 1.07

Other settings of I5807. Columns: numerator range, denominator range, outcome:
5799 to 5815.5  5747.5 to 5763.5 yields 0.95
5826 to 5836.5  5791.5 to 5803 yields 1.11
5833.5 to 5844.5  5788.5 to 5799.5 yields 1.08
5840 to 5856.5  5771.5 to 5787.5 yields 1.01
